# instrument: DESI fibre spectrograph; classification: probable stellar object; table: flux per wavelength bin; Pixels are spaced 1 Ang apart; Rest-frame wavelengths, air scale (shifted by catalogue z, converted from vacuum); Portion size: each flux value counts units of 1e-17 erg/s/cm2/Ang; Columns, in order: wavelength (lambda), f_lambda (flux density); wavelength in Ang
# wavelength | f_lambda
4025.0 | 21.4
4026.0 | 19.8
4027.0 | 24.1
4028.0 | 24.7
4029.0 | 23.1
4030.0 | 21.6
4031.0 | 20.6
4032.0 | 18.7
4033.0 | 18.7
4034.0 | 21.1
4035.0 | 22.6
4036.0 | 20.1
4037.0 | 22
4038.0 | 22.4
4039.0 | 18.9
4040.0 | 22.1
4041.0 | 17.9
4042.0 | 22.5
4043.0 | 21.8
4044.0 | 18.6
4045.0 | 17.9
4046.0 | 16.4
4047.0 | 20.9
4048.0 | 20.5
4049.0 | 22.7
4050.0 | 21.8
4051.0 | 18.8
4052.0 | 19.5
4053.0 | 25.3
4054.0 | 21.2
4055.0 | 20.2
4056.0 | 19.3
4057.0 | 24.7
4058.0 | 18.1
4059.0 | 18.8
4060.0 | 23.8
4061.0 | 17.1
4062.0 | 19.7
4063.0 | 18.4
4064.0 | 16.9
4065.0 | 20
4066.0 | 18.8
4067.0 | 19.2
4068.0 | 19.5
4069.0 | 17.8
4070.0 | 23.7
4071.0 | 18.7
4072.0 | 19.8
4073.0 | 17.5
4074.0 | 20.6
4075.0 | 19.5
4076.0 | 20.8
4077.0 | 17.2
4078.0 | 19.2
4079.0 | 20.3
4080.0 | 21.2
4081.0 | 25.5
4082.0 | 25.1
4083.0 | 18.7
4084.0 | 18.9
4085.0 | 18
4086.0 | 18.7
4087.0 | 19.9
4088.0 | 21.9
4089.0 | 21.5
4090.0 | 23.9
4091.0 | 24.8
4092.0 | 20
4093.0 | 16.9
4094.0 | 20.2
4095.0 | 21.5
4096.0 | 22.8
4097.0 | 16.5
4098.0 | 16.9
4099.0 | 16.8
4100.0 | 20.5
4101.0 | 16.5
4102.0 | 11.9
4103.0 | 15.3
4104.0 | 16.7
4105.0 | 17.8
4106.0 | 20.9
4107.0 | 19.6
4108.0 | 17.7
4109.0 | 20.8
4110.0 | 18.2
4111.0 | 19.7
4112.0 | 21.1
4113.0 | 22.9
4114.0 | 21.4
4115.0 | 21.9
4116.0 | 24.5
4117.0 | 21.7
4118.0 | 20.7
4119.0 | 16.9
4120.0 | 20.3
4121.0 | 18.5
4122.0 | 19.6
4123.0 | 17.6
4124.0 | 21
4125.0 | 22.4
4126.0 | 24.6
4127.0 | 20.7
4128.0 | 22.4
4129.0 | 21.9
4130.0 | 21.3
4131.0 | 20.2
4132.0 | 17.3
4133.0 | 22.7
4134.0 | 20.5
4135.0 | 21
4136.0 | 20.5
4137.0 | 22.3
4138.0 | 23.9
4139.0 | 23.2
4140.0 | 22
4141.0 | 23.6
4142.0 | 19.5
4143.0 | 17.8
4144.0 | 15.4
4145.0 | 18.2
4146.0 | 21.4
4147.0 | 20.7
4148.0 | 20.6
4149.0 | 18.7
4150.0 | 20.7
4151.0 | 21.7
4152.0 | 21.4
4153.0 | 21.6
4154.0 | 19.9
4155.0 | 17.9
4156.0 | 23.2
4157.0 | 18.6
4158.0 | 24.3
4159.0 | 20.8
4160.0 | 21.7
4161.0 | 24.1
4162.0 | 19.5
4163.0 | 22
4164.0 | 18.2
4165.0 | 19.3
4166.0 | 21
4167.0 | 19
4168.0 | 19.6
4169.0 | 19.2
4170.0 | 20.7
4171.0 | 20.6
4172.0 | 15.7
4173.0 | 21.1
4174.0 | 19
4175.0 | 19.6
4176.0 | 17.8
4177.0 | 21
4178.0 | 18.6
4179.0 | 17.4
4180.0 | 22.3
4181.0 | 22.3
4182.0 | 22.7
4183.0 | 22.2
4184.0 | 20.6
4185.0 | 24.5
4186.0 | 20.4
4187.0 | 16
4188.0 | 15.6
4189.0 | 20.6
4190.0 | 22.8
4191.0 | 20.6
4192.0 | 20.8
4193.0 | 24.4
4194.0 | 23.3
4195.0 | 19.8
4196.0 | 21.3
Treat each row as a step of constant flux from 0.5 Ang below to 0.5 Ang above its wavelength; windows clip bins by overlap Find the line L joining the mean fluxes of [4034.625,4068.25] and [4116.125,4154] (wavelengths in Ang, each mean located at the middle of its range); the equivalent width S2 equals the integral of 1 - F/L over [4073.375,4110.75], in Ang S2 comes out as 1.7 Ang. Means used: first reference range 20.2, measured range 19.5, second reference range 20.7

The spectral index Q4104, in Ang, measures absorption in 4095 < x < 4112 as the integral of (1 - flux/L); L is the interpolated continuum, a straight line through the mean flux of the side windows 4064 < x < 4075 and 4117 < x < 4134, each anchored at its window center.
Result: 1.6 Ang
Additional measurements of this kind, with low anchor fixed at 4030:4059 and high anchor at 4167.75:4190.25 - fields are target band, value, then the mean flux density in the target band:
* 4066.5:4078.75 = 0.6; 19.5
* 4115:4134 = -0.6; 20.8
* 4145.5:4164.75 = -0.8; 20.9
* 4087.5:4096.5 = -0.5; 21.5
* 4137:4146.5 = -0.2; 20.6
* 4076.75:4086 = 0.0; 20.4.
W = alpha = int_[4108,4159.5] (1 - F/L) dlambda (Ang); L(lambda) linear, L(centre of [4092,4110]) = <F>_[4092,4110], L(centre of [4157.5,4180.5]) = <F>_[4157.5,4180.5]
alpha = -4.3 Ang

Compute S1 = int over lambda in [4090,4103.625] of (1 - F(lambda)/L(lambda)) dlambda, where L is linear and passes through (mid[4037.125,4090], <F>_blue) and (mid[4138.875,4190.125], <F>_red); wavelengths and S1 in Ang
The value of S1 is 1.0 Ang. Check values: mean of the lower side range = 20.2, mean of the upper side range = 20.3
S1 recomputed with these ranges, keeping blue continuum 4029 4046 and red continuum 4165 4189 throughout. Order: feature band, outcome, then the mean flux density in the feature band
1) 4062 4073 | 0.6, 19.2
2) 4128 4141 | -1.0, 21.5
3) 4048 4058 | -0.4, 21.3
